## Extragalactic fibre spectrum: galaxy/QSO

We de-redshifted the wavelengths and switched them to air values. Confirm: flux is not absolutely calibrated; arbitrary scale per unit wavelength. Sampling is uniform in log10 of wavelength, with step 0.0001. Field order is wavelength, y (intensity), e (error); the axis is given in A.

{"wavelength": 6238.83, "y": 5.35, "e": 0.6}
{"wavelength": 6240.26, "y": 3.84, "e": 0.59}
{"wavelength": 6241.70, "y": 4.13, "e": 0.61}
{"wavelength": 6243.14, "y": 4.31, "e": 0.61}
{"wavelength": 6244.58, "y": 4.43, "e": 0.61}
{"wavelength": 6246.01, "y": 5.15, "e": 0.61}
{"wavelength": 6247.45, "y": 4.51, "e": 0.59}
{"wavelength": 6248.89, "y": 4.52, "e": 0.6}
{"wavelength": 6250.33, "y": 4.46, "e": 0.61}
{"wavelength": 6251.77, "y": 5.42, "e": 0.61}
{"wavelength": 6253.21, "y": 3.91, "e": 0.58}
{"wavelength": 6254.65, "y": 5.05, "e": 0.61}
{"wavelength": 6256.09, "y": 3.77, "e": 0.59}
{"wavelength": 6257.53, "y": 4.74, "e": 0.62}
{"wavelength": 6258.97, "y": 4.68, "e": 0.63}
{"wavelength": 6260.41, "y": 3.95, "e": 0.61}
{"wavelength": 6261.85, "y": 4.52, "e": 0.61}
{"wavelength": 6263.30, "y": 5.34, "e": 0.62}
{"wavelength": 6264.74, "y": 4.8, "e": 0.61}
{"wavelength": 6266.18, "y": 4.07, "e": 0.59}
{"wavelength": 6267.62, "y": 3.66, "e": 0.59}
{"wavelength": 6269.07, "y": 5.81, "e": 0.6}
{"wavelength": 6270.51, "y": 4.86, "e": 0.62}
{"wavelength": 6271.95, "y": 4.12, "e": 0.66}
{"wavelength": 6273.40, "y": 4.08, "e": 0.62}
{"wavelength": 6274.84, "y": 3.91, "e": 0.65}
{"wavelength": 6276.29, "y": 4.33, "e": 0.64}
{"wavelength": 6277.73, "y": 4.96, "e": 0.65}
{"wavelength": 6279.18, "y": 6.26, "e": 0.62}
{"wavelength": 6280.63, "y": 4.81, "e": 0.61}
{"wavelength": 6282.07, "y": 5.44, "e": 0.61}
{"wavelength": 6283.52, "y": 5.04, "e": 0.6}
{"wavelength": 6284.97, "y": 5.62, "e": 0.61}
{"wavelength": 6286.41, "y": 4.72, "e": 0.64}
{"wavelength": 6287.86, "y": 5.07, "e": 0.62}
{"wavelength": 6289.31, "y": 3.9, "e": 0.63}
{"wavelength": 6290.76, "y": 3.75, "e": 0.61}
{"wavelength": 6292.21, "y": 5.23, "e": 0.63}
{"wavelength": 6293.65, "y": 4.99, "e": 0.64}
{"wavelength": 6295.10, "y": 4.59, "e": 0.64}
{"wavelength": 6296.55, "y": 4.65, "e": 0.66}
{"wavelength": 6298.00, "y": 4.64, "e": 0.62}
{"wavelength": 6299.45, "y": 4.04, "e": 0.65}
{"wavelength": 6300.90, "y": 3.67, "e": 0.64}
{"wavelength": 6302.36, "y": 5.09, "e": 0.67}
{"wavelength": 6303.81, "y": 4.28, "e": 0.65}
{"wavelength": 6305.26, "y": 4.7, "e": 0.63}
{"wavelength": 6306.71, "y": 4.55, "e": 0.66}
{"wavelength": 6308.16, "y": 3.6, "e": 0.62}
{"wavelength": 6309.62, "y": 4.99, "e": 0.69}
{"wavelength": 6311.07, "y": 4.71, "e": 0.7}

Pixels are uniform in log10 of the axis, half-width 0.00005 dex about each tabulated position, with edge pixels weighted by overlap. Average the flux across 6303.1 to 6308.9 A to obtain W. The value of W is 4.28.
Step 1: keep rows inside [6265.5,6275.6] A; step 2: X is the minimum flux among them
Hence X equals 3.66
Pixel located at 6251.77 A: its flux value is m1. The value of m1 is 5.42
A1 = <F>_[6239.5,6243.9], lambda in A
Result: 4.11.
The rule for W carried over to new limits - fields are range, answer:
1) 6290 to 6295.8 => 4.64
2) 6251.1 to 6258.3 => 4.57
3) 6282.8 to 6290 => 4.87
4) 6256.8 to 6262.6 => 4.47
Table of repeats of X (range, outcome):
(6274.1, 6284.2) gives 3.91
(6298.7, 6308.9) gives 3.6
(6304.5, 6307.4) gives 4.55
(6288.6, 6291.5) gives 3.75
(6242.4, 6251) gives 4.31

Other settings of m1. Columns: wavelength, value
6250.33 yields 4.46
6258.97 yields 4.68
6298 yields 4.64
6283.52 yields 5.04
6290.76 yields 3.75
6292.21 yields 5.23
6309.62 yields 4.99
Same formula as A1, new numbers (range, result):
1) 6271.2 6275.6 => 4.04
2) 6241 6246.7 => 4.51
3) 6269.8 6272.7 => 4.48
